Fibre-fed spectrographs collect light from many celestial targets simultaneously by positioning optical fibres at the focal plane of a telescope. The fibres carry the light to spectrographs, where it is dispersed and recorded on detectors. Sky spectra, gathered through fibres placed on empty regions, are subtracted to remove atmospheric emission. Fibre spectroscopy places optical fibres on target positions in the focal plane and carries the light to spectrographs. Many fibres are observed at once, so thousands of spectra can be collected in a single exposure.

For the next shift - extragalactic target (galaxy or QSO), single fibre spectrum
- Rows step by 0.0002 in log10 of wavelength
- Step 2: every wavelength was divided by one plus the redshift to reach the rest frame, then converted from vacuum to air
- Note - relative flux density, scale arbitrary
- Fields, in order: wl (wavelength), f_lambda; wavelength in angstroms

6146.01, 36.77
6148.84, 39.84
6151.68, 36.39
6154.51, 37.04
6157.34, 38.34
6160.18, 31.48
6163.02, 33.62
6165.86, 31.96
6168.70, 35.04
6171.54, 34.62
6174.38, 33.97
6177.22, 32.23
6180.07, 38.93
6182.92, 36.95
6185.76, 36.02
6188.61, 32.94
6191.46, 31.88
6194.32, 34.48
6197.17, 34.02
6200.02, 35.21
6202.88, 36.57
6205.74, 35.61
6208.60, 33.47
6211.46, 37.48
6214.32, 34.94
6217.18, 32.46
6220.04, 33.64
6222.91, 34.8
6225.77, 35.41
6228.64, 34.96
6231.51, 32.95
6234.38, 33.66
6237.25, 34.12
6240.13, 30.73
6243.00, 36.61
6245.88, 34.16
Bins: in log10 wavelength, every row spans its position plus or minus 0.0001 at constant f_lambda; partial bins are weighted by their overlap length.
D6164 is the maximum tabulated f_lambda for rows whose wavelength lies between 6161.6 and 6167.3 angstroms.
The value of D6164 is 33.62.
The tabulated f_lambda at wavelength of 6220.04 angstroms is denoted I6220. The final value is 33.64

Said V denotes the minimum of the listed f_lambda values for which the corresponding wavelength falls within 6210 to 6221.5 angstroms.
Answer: 32.46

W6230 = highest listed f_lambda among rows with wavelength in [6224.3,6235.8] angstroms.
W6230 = 35.41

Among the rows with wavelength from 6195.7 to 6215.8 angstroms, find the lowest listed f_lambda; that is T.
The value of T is 33.47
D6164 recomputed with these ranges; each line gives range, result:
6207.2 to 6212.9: 37.48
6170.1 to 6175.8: 34.62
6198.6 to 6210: 36.57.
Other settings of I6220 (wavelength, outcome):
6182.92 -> 36.95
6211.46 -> 37.48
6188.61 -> 32.94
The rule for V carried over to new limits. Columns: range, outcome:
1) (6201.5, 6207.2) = 35.61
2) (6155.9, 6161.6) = 31.48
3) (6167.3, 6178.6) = 32.23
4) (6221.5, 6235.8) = 32.95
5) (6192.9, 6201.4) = 34.02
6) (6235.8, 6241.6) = 30.73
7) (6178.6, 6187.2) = 36.02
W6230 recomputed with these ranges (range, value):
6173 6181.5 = 38.93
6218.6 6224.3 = 34.8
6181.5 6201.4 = 36.95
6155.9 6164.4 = 38.34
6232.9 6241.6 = 34.12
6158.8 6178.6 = 35.04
